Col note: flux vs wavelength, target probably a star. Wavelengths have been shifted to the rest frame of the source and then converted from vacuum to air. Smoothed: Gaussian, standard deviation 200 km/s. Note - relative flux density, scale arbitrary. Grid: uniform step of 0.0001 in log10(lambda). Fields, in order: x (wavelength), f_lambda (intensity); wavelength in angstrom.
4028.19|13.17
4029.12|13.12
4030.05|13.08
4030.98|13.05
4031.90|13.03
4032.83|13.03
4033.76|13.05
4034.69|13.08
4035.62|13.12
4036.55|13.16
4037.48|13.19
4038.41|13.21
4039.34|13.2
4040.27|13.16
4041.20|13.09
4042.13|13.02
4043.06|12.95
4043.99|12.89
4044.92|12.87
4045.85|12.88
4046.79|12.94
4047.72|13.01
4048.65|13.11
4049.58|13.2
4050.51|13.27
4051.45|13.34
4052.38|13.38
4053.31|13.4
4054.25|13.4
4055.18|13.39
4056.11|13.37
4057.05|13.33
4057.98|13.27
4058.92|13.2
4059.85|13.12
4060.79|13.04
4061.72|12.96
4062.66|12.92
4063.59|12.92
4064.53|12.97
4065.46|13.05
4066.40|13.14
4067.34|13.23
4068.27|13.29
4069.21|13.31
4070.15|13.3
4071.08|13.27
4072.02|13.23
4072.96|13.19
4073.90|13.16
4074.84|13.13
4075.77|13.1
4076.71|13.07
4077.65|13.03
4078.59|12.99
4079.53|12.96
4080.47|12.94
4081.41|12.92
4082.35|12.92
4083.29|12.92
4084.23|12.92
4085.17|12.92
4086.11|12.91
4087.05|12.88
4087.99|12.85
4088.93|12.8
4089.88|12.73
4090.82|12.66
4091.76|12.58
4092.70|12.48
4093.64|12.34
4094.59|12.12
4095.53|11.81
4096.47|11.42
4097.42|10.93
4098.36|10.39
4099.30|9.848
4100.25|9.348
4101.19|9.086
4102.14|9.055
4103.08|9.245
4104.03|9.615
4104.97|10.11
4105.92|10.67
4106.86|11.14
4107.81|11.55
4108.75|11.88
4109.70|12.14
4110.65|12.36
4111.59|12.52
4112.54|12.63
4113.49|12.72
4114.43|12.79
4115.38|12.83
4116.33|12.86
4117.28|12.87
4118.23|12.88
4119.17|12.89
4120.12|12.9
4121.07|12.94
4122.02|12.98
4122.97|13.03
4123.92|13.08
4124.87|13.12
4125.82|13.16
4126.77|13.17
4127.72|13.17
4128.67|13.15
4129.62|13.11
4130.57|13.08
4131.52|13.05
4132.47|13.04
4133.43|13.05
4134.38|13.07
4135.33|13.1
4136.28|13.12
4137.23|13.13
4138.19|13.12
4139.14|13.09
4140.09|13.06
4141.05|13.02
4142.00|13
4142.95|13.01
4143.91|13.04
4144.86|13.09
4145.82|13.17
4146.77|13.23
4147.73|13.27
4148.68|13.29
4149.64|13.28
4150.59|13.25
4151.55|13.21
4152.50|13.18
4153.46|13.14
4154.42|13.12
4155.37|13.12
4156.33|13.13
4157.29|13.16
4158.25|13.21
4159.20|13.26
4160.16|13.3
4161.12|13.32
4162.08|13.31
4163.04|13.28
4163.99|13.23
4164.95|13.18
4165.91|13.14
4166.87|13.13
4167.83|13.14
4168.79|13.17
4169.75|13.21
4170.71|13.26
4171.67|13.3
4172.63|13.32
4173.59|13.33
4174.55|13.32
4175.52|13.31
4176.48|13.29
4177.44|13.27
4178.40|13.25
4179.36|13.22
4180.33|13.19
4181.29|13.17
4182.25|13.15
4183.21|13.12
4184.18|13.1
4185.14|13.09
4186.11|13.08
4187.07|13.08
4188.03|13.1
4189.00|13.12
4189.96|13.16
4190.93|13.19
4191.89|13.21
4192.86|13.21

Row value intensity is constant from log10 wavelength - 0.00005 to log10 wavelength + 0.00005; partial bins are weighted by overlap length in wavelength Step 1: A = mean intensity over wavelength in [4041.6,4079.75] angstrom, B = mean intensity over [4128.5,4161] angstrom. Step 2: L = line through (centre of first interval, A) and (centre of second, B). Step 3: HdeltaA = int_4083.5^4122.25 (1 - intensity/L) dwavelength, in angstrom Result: 3.7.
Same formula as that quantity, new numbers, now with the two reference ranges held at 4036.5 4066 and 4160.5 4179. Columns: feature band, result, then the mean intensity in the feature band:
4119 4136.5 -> 0.2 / 13.1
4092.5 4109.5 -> 3.2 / 10.7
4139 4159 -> 0.1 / 13.2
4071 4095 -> 0.5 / 12.9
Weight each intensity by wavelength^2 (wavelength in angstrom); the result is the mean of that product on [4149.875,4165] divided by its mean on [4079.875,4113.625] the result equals 1.2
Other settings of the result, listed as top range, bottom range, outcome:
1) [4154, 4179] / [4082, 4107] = 1.19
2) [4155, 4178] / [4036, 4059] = 1.07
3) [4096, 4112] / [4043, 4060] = 0.83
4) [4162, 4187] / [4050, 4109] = 1.12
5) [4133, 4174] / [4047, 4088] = 1.05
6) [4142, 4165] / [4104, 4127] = 1.08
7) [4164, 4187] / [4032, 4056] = 1.07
